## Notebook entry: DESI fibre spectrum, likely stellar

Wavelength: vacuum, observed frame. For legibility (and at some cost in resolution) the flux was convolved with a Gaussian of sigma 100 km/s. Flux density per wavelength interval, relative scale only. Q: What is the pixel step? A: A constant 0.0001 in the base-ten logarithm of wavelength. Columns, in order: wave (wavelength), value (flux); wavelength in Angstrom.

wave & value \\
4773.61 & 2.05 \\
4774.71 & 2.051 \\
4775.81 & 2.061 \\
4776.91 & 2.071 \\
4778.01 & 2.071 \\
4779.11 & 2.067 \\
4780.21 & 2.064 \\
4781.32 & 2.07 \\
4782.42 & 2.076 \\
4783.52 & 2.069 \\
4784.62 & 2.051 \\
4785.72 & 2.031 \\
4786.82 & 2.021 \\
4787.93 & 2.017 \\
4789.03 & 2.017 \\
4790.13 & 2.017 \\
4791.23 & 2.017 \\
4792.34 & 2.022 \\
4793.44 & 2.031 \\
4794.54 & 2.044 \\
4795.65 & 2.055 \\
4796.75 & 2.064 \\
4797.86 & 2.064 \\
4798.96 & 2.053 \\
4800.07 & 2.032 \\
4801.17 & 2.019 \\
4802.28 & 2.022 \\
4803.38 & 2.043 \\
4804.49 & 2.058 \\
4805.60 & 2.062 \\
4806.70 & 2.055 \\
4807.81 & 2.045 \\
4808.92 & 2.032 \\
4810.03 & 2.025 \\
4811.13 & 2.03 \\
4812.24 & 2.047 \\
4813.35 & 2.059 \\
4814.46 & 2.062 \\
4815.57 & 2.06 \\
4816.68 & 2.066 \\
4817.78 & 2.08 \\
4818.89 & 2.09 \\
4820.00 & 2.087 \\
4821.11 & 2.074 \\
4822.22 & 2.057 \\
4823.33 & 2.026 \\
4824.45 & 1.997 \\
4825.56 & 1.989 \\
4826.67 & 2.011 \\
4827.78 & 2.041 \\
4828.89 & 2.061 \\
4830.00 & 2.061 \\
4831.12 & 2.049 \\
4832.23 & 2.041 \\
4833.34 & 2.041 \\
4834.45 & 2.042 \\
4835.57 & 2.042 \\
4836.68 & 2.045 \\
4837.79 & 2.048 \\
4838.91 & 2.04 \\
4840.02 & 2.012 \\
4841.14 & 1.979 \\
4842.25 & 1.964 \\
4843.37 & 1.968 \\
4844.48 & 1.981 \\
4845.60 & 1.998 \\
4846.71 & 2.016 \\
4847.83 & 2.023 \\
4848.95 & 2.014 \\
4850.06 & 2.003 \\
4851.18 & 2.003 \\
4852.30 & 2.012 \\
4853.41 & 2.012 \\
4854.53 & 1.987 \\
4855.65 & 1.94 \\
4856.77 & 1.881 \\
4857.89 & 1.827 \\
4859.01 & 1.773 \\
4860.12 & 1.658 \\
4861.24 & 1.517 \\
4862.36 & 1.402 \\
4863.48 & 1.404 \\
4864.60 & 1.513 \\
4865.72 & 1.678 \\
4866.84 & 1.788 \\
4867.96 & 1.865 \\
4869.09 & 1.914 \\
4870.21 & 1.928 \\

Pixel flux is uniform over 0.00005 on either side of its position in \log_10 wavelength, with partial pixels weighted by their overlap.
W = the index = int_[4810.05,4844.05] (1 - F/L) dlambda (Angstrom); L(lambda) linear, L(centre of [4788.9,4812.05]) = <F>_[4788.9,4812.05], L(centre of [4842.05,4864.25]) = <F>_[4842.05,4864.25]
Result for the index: -1.5 Angstrom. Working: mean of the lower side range 2.04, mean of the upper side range 1.86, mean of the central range 2.04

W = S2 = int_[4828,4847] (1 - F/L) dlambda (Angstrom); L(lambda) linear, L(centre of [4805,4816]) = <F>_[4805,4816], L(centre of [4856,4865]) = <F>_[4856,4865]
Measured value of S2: -2.1 Angstrom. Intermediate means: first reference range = 2.05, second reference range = 1.63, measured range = 2.02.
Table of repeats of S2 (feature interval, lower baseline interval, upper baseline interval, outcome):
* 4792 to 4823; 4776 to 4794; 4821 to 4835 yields -0.2 Angstrom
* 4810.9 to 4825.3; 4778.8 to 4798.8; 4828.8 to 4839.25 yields -0.1 Angstrom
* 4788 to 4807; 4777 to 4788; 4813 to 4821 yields 0.2 Angstrom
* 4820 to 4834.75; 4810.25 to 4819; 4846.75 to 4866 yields -0.4 Angstrom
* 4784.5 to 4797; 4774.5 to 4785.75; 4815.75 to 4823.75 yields 0.2 Angstrom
